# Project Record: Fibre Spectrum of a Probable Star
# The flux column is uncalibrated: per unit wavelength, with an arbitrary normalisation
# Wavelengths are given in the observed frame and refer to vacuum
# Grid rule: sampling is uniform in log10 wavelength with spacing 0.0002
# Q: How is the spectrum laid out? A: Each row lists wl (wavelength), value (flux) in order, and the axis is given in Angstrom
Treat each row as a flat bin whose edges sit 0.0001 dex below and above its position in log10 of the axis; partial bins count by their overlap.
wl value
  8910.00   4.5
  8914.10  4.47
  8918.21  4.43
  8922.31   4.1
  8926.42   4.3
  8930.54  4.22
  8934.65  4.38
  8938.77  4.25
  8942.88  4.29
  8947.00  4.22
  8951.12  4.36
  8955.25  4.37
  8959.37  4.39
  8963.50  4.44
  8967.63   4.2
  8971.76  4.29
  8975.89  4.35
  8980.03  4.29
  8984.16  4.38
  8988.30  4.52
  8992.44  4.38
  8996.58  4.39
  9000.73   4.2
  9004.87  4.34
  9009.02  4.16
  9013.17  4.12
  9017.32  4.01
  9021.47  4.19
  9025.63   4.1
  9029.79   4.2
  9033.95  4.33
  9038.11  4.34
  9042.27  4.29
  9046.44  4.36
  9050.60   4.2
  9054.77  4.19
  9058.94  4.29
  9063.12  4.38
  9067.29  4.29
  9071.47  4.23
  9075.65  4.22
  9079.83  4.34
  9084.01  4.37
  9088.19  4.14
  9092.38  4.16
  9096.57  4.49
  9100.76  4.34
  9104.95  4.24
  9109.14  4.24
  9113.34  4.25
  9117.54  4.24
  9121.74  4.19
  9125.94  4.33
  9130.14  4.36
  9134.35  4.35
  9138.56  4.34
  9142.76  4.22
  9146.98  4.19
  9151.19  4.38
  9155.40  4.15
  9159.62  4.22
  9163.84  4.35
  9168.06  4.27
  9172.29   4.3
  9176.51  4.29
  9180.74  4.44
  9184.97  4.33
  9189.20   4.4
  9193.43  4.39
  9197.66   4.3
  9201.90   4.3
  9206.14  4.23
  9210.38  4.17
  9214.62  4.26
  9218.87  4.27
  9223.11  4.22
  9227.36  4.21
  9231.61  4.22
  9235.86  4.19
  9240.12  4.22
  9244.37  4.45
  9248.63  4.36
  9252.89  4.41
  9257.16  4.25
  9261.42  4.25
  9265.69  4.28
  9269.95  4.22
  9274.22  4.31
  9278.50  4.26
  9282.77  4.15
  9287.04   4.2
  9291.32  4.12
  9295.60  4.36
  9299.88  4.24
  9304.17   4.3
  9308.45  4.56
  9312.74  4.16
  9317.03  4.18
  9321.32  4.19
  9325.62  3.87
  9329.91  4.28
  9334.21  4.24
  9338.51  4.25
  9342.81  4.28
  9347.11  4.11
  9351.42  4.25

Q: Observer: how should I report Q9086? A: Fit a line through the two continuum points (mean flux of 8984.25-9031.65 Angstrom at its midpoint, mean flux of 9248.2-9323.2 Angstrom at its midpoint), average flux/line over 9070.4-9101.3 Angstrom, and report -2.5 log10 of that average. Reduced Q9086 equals -0.01 mag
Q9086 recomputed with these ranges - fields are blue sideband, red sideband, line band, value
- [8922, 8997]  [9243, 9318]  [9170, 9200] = -0.01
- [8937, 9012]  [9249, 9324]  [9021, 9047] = 0.01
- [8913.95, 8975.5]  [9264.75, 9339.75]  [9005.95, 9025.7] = 0.04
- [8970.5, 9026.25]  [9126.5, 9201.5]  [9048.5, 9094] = 0.01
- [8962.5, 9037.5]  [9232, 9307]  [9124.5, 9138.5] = -0.02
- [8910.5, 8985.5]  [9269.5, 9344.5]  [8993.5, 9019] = 0.02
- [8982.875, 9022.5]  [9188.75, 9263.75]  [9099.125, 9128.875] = 0.00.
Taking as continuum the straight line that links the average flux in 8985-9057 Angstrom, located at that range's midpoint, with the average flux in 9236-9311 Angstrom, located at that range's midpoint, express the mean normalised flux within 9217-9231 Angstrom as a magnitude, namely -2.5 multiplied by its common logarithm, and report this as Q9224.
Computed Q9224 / 0.01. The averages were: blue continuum 4.26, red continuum 4.29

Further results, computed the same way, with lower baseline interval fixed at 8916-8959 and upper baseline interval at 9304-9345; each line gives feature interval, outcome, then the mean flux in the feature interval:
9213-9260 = -0.009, 4.28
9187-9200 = -0.028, 4.36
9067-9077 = 0.009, 4.24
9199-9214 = 0.003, 4.24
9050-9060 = 0.013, 4.22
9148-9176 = -0.005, 4.28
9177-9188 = -0.030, 4.37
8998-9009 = 0.007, 4.26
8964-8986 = -0.005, 4.31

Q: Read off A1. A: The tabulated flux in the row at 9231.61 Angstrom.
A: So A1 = 4.22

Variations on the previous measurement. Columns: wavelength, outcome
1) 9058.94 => 4.29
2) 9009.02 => 4.16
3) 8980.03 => 4.29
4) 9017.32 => 4.01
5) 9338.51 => 4.25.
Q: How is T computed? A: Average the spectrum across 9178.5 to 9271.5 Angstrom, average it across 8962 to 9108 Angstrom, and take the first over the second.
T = 1.00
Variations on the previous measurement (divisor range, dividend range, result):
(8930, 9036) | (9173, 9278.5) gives 1.00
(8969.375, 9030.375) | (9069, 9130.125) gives 1.00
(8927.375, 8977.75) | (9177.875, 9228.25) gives 1.00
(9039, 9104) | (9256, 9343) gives 0.99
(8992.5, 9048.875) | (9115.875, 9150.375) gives 1.01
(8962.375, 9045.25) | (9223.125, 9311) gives 1.00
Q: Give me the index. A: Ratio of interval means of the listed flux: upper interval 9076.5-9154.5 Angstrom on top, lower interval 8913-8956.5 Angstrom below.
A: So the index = 1.00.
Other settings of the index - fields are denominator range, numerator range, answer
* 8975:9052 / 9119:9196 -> 1.01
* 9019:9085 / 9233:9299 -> 1.00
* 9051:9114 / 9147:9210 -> 1.01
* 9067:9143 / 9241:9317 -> 1.00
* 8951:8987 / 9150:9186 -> 0.99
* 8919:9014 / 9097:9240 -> 0.99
